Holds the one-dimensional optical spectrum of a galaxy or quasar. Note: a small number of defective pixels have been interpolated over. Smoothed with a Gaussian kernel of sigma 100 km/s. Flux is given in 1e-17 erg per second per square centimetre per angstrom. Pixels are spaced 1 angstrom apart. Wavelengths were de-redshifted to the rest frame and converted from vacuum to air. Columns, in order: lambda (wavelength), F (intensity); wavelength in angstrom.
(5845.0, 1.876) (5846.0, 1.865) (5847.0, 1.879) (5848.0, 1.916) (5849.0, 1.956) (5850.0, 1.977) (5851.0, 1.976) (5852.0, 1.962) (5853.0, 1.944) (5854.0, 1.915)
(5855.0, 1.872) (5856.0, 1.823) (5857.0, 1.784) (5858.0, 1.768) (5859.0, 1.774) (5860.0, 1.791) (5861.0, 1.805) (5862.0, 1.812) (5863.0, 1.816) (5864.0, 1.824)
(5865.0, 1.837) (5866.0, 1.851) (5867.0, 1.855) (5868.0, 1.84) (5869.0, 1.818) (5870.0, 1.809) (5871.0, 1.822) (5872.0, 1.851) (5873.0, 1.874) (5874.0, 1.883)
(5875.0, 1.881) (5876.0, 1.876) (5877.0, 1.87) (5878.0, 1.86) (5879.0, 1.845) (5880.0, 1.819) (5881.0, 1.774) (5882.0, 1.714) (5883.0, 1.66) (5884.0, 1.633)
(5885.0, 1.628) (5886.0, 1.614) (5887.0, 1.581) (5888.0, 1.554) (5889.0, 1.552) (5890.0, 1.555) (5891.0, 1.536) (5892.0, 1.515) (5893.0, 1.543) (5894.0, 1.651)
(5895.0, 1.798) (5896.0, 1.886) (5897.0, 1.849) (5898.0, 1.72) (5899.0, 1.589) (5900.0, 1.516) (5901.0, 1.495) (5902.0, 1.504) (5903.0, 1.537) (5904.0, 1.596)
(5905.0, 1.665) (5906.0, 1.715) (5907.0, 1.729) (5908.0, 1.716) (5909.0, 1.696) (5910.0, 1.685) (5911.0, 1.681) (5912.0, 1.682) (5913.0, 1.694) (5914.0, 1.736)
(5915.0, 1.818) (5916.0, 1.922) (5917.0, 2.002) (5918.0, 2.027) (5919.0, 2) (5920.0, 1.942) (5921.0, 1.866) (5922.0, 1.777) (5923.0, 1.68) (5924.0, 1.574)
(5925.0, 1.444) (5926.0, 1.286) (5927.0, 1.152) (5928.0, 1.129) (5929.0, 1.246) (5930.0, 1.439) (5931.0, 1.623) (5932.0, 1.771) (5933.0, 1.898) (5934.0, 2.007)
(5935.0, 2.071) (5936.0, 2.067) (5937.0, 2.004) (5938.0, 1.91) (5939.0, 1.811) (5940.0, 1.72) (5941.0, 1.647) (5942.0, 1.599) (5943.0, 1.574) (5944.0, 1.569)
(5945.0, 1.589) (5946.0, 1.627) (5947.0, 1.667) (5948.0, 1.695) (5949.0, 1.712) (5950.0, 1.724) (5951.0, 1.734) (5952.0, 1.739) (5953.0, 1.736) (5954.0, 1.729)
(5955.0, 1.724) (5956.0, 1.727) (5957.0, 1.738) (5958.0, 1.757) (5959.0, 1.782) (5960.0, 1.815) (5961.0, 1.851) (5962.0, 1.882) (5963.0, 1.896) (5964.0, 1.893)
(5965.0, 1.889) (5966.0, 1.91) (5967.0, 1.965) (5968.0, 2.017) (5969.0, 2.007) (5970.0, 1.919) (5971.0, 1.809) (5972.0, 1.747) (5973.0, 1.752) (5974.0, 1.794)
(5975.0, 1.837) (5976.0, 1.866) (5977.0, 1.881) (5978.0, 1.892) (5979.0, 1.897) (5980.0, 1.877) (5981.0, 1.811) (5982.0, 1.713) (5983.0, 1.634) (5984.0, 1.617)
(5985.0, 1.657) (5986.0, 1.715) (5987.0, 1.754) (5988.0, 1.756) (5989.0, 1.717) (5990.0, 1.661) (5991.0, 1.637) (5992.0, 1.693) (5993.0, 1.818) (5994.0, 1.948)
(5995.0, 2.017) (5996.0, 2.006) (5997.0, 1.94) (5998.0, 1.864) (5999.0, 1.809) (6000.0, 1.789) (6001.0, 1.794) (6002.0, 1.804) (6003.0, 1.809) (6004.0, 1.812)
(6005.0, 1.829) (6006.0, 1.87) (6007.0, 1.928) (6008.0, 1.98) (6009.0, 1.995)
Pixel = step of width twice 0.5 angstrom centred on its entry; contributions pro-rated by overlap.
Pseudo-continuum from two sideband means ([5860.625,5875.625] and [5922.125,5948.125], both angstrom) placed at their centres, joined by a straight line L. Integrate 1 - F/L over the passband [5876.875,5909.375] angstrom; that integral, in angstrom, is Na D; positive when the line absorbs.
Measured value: 1.9 angstrom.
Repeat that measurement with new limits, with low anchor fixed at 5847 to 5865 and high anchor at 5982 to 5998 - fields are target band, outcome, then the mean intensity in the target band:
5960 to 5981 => -1.06 angstrom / 1.88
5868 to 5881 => 0.04 angstrom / 1.85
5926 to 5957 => 2.12 angstrom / 1.68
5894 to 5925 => 1.65 angstrom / 1.73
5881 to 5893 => 1.59 angstrom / 1.6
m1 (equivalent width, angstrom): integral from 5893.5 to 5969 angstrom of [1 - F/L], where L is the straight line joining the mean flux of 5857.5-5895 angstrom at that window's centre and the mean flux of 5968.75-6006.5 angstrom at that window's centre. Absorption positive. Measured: 2.1 angstrom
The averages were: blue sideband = 1.75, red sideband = 1.81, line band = 1.73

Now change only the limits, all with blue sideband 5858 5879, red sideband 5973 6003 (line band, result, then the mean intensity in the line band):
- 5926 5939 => 1.0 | 1.68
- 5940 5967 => 1.0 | 1.74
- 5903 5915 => 0.9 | 1.69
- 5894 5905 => 1.1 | 1.65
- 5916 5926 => 0.2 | 1.79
